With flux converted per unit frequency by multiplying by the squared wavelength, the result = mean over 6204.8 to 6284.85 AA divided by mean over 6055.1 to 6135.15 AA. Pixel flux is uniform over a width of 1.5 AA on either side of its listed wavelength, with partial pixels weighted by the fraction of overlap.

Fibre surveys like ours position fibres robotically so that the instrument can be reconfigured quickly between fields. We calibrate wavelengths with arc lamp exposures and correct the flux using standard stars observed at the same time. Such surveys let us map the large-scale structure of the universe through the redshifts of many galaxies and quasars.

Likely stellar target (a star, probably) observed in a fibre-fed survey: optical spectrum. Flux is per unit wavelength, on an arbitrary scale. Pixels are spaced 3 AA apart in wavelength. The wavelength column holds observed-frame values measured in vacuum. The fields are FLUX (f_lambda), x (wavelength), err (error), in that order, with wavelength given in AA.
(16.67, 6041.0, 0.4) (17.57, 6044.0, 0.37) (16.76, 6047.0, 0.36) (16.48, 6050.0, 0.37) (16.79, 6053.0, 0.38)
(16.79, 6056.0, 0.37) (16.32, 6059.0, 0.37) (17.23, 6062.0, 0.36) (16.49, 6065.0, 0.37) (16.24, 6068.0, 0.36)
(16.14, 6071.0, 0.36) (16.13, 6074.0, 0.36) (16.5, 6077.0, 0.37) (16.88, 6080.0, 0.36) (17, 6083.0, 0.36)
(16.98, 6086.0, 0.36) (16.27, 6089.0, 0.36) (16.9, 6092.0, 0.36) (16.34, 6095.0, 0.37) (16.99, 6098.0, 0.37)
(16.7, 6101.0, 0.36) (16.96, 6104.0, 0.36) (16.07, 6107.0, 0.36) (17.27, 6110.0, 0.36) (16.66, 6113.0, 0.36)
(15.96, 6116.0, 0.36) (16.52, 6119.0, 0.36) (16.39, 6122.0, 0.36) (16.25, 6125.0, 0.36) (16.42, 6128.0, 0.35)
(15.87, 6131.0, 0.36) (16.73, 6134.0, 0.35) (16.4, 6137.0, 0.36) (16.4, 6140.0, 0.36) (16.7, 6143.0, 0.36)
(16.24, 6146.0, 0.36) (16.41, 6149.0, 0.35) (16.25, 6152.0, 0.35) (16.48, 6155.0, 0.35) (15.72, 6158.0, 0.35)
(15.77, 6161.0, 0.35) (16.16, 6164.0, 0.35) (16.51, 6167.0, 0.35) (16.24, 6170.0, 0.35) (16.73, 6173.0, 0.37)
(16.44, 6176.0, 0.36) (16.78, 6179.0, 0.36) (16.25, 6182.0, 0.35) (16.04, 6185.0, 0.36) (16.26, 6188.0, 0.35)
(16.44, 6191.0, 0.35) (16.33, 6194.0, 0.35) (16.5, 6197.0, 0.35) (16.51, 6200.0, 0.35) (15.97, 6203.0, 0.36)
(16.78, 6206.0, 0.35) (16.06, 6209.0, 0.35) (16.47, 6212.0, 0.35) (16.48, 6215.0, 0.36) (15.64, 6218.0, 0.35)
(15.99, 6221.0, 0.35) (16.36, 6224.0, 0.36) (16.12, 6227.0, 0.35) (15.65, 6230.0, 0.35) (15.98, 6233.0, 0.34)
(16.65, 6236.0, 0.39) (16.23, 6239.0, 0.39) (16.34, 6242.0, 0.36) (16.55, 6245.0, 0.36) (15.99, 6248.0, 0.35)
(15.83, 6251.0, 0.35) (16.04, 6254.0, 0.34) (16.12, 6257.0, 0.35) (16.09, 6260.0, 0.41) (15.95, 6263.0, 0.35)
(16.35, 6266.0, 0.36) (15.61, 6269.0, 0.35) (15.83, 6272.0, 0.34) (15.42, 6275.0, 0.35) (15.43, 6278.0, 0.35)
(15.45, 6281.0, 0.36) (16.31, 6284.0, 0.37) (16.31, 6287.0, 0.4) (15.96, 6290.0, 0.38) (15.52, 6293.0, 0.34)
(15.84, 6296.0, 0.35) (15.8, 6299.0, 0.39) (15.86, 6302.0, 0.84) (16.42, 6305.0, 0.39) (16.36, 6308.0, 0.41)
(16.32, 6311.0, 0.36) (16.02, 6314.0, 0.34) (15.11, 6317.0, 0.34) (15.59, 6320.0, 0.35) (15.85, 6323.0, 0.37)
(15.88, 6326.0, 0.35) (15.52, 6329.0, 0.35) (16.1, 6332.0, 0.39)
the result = 1.0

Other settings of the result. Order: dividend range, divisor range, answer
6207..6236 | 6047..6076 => 1.03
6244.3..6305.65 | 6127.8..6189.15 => 1.01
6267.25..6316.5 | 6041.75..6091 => 1.03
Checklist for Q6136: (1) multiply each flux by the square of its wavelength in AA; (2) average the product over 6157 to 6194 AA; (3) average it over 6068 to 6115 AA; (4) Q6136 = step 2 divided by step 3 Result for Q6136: 1.01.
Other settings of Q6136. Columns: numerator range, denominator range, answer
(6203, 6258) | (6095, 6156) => 1.02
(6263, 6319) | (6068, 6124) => 1.02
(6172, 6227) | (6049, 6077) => 1.03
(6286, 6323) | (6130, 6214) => 1.02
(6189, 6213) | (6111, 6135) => 1.03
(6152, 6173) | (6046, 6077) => 1.01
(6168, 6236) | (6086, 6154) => 1.01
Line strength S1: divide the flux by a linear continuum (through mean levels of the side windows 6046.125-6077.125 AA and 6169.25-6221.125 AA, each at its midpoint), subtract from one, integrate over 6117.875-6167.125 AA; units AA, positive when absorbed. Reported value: 0.3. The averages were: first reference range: 16.5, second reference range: 16.3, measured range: 16.3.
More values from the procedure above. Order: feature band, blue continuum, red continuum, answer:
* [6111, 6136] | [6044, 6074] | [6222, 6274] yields 0.1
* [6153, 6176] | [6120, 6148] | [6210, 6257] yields 0.1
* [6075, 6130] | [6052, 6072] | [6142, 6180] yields -0.4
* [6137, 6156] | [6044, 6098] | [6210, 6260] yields 0.0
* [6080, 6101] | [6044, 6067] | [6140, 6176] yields -0.2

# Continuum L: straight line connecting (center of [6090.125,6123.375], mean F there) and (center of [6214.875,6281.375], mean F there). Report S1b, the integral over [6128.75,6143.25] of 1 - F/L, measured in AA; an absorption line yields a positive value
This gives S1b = 0.1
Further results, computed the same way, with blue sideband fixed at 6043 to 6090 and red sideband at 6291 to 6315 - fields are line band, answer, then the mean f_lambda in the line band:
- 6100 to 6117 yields -0.1 AA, 16.6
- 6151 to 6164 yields 0.3 AA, 16.1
